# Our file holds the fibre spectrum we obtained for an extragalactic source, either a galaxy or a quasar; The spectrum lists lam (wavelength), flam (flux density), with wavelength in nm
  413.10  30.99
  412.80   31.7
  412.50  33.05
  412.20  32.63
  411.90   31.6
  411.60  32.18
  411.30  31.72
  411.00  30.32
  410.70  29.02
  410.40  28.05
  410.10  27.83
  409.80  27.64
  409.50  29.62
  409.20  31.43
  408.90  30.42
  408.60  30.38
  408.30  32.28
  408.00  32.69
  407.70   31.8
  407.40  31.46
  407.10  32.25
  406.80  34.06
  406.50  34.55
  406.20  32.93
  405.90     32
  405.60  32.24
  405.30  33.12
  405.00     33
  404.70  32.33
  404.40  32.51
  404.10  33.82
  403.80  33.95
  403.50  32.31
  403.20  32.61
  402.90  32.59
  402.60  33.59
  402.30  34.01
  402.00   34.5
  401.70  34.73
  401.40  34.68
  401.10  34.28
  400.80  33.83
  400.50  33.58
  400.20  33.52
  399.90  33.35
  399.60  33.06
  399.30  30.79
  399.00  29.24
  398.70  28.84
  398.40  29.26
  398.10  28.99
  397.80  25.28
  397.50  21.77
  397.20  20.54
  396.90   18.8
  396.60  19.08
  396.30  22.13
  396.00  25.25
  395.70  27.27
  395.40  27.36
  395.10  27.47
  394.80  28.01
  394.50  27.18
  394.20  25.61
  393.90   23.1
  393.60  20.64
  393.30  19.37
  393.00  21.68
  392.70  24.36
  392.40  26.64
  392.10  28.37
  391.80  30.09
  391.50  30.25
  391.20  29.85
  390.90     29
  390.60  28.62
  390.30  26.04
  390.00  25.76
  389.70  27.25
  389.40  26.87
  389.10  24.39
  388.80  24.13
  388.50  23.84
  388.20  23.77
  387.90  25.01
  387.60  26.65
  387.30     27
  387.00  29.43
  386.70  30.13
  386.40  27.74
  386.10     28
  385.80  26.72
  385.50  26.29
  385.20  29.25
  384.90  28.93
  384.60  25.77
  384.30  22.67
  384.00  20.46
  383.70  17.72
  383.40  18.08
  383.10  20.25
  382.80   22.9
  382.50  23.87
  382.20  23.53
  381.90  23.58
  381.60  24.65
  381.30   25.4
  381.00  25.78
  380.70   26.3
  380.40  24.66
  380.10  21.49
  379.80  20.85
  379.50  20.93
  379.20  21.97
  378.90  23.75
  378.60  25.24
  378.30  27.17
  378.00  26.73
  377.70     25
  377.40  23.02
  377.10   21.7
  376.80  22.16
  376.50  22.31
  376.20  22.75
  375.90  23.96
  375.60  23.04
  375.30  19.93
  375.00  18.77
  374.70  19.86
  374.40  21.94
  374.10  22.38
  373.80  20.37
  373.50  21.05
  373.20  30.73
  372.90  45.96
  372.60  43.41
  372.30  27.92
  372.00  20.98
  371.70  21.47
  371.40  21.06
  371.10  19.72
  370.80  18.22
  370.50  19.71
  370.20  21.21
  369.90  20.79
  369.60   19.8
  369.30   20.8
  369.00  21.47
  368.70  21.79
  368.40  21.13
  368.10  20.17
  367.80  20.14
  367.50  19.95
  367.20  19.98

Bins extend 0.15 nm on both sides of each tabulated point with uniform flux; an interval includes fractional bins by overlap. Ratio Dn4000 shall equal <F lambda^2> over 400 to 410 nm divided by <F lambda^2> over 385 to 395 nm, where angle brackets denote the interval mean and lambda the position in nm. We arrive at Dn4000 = 1.33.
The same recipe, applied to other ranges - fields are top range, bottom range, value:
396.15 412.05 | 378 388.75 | 1.39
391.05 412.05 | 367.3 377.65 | 1.50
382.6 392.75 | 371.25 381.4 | 1.13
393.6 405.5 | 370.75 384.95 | 1.39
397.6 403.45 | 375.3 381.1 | 1.53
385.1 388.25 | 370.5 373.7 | 1.11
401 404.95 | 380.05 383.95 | 1.63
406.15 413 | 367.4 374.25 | 1.62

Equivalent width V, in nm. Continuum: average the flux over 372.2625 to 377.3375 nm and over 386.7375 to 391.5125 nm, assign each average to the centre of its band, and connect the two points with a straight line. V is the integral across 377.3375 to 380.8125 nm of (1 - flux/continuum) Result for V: 0.22 nm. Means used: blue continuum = 25.1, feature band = 23.9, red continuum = 26.7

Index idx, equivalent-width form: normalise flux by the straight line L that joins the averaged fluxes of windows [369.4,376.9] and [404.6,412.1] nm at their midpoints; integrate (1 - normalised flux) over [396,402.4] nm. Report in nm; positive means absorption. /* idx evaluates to 0.07 nm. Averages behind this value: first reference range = 23.6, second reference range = 31.4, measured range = 29.1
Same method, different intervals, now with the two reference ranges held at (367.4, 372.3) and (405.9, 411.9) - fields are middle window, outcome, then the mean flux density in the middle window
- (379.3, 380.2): 0.09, 21.1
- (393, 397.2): 0.57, 23.7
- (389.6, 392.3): -0.20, 28.3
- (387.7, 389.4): 0.08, 24.5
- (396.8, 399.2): 0.23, 25.6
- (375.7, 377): -0.02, 22.8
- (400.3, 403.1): -0.45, 33.9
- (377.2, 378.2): -0.09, 24.9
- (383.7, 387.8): -0.25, 26.5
